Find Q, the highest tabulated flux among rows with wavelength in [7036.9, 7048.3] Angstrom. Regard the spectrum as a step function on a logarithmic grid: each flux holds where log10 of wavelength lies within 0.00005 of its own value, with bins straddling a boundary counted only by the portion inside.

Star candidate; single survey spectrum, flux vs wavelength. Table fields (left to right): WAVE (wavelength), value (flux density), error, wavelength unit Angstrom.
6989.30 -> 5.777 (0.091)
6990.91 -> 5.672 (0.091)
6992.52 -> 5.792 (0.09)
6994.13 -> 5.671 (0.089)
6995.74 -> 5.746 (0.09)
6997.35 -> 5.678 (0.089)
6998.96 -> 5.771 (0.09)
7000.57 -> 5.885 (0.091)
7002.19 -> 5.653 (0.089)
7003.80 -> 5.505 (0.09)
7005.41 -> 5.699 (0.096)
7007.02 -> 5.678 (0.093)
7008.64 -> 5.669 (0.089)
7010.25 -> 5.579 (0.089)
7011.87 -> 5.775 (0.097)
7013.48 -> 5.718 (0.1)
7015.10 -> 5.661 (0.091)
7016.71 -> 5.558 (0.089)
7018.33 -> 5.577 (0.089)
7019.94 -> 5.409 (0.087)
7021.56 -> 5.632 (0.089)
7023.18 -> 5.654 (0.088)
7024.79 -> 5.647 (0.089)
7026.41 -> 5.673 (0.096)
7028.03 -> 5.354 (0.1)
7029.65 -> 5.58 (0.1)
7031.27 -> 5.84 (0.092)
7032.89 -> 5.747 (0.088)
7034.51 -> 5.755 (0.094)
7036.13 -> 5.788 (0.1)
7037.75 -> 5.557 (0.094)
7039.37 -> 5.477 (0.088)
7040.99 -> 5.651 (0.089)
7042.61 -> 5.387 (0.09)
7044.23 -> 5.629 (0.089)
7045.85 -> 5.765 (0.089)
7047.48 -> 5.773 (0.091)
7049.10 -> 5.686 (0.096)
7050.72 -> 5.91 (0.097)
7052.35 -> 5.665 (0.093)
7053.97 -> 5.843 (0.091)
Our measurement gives 5.773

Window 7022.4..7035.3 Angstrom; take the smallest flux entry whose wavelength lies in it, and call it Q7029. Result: 5.354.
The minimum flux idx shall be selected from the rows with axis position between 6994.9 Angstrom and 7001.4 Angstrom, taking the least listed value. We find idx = 5.678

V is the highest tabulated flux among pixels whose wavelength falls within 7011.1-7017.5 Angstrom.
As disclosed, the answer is 5.775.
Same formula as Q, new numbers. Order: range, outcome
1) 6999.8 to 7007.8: 5.885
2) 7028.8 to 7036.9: 5.84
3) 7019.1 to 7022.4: 5.632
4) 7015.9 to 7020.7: 5.577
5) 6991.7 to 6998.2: 5.792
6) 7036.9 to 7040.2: 5.557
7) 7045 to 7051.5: 5.91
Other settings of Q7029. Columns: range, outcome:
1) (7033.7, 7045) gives 5.387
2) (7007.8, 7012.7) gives 5.579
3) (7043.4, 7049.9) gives 5.629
